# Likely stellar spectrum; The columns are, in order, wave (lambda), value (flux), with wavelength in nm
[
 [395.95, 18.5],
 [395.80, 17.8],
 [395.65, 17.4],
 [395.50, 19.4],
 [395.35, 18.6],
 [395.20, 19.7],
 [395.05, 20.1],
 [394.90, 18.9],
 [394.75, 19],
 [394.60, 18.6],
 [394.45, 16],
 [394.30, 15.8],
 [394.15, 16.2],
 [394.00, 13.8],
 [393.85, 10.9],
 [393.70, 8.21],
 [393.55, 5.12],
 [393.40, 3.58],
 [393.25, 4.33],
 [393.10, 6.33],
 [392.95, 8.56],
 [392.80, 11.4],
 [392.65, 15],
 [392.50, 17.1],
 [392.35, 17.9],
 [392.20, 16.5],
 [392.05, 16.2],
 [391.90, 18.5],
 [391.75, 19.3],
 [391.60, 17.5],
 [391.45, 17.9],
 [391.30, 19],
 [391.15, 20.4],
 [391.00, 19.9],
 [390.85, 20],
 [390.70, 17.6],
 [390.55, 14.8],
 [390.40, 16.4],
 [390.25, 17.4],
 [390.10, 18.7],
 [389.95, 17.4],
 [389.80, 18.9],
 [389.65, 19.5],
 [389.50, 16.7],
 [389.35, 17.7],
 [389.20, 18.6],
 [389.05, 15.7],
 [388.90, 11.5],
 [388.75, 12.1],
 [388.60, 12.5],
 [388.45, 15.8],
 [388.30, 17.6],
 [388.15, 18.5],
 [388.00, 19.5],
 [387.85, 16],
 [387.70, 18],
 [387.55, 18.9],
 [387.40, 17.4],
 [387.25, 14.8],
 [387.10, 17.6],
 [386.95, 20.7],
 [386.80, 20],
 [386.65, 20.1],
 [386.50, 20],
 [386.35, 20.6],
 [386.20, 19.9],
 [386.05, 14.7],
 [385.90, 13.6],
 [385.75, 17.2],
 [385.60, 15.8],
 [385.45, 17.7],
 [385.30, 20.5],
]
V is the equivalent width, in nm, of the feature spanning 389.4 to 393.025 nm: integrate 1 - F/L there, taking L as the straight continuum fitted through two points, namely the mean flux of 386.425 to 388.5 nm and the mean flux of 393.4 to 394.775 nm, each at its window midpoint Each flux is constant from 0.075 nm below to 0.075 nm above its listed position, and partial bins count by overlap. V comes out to -0.45 nm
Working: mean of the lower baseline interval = 18.2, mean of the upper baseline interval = 13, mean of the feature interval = 17.2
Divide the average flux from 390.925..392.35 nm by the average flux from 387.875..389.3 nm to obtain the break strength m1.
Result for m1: 1.2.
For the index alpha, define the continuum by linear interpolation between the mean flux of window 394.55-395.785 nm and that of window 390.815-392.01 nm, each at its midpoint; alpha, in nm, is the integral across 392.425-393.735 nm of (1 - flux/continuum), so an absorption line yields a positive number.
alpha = 0.70 nm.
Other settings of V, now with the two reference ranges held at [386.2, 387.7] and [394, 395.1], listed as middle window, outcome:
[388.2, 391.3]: 0.23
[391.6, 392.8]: 0.07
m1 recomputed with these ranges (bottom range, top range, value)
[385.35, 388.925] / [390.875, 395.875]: 0.89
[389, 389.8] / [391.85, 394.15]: 0.65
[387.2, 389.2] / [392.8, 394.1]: 0.50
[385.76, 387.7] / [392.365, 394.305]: 0.58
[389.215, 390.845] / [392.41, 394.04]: 0.54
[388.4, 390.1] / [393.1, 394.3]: 0.57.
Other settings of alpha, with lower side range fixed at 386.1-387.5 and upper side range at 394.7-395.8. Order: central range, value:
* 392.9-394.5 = 0.77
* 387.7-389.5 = 0.27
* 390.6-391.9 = 0.01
